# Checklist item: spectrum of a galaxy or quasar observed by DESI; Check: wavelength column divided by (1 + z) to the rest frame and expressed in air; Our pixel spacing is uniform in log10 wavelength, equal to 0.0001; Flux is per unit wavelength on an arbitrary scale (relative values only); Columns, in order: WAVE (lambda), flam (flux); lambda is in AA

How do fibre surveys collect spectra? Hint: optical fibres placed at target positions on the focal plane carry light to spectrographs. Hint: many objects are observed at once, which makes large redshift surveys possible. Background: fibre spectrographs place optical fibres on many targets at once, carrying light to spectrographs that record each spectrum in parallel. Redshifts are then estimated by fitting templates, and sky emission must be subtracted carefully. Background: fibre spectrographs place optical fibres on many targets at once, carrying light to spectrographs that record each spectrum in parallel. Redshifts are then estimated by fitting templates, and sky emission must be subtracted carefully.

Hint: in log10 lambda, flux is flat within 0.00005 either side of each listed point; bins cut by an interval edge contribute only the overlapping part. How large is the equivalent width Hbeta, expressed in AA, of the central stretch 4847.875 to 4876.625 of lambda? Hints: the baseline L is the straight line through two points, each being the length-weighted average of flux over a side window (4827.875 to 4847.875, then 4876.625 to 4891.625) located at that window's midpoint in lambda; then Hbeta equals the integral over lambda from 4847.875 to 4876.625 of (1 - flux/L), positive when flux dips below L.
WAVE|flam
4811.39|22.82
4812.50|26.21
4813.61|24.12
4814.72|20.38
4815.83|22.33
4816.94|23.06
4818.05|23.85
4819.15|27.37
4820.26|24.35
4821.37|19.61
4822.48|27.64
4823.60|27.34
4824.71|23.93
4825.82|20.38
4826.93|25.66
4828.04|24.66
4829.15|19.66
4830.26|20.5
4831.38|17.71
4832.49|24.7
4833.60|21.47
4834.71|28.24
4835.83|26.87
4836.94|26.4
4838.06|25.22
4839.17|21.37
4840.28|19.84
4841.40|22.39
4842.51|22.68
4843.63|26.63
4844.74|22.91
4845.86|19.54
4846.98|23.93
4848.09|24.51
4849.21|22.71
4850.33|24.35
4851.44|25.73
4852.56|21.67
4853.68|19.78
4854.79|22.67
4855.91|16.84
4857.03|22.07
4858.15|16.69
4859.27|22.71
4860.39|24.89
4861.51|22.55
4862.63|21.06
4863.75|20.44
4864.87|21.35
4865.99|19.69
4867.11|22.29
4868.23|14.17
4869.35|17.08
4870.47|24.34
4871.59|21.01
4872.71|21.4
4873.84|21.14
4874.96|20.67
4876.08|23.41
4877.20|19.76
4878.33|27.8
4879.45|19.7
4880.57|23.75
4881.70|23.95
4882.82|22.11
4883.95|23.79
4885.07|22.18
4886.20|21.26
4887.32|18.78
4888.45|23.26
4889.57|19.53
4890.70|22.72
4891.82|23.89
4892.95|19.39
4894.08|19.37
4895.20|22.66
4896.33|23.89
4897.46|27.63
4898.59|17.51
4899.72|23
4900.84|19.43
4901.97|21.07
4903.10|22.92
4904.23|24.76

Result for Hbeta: 1.7 AA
